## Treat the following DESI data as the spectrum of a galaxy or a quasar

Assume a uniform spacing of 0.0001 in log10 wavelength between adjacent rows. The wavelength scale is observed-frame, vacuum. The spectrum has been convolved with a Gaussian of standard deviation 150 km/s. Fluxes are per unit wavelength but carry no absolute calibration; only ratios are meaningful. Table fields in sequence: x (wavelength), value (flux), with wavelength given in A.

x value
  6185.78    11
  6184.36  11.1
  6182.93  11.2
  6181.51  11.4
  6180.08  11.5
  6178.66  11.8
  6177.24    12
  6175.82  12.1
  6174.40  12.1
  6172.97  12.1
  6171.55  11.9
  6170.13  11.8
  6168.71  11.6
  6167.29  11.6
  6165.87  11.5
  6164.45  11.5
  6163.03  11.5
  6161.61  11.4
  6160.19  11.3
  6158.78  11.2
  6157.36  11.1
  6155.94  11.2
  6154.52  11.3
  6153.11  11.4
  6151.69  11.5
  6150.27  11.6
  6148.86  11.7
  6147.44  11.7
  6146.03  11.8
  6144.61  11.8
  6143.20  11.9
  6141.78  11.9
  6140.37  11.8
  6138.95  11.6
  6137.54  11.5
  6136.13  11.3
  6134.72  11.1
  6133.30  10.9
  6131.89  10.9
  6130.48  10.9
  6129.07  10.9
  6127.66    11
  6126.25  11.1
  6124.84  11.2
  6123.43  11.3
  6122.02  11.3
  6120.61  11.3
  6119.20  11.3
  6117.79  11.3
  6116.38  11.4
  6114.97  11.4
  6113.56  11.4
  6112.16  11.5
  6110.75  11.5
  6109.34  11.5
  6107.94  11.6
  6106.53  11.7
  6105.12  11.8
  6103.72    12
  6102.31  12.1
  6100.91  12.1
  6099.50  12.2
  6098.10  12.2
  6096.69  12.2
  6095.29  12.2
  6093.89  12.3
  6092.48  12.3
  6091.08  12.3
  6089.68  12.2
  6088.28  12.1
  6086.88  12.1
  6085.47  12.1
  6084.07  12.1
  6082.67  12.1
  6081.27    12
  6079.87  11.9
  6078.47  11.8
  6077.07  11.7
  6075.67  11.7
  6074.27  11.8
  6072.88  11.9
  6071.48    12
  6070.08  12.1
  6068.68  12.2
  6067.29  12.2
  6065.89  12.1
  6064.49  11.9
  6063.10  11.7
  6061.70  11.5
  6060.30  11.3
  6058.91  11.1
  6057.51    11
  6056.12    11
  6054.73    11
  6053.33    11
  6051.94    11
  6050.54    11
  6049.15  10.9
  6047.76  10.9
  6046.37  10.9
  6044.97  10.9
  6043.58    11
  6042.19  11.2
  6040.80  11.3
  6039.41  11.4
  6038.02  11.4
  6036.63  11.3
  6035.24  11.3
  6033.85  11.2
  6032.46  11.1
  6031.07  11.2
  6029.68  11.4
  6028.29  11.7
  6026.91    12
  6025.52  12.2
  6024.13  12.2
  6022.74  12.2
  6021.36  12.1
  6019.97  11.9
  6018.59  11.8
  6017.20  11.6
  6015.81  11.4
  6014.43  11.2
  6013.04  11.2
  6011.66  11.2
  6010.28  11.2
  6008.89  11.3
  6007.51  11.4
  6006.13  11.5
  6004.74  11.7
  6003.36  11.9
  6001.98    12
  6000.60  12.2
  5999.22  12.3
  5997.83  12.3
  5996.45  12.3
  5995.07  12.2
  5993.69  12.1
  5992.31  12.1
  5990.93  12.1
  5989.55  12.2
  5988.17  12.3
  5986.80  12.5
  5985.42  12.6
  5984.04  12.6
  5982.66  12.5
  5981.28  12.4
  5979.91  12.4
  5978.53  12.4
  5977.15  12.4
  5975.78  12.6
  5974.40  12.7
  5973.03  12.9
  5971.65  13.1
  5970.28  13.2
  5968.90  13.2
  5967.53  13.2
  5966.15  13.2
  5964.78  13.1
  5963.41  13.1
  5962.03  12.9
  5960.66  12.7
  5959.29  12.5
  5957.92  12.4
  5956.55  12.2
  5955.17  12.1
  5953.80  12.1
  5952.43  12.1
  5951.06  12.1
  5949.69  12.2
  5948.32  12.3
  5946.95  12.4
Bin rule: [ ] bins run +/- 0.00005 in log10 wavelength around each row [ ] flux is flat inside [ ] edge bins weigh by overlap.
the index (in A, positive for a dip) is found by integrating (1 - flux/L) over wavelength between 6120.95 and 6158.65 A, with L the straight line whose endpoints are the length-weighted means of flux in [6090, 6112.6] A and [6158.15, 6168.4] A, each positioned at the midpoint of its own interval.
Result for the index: 0.9 A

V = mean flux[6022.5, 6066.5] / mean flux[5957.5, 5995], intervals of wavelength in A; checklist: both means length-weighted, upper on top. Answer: 0.9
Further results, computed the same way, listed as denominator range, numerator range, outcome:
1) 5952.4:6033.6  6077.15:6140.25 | 0.96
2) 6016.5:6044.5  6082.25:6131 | 1.01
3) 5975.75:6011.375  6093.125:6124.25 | 0.97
